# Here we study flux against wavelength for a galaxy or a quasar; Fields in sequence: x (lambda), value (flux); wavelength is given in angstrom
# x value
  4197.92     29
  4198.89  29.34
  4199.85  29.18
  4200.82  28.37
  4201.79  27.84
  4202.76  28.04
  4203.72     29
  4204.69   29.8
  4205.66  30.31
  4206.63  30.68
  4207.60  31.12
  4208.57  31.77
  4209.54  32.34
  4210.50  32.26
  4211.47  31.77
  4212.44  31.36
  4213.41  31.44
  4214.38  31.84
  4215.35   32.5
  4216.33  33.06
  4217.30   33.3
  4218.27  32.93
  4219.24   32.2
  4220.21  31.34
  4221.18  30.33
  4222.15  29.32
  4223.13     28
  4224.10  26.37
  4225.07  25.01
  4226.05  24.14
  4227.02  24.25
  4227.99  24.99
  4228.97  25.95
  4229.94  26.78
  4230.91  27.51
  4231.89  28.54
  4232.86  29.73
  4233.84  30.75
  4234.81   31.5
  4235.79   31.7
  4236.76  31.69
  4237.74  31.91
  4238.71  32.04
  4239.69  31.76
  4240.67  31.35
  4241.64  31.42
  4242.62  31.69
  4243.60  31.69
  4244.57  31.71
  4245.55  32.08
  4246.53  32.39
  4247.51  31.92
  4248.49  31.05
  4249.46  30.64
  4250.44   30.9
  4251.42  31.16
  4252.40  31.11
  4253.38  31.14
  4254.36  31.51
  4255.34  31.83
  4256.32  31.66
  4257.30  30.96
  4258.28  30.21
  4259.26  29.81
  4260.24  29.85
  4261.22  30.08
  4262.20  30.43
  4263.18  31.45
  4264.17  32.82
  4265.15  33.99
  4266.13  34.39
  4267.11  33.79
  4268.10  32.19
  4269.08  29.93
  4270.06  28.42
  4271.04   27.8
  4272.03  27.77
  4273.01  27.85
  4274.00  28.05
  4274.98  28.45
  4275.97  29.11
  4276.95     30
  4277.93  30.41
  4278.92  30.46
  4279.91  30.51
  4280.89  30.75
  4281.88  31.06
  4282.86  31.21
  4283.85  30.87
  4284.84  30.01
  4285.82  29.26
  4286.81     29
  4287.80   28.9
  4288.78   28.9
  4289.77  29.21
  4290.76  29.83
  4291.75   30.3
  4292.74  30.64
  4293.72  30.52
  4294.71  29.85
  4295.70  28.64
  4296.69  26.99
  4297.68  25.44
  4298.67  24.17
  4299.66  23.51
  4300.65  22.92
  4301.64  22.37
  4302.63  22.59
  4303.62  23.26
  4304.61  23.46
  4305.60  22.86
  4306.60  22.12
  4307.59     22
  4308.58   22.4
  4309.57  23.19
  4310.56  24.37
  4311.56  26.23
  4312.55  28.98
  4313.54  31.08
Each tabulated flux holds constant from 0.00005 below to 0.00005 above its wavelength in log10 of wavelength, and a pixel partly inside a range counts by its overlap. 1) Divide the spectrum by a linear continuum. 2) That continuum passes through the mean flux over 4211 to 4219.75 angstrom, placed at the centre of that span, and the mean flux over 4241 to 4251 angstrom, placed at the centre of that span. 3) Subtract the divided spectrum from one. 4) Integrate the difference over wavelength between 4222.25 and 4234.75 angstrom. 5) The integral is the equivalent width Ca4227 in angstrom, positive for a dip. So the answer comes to 1.9 angstrom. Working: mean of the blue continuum 32.3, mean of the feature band 27.1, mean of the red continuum 31.6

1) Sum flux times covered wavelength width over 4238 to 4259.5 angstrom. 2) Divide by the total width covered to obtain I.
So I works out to 31.4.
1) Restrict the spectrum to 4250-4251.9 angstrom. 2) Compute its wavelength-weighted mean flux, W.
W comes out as 31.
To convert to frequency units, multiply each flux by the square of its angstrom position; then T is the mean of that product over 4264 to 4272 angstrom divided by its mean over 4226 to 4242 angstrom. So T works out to 1.09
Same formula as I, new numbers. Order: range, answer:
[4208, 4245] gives 30.2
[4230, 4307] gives 29.6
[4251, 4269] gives 31.5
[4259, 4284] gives 30.4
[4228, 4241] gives 29.9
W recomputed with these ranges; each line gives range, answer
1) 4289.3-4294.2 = 30.1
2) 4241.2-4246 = 31.7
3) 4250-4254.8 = 31.1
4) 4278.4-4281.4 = 30.5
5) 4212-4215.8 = 31.8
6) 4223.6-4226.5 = 25.2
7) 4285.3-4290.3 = 29.1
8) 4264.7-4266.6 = 34.2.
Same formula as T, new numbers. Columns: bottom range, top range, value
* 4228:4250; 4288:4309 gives 0.87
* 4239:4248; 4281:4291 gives 0.96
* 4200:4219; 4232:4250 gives 1.03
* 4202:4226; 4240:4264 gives 1.04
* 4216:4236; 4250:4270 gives 1.11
